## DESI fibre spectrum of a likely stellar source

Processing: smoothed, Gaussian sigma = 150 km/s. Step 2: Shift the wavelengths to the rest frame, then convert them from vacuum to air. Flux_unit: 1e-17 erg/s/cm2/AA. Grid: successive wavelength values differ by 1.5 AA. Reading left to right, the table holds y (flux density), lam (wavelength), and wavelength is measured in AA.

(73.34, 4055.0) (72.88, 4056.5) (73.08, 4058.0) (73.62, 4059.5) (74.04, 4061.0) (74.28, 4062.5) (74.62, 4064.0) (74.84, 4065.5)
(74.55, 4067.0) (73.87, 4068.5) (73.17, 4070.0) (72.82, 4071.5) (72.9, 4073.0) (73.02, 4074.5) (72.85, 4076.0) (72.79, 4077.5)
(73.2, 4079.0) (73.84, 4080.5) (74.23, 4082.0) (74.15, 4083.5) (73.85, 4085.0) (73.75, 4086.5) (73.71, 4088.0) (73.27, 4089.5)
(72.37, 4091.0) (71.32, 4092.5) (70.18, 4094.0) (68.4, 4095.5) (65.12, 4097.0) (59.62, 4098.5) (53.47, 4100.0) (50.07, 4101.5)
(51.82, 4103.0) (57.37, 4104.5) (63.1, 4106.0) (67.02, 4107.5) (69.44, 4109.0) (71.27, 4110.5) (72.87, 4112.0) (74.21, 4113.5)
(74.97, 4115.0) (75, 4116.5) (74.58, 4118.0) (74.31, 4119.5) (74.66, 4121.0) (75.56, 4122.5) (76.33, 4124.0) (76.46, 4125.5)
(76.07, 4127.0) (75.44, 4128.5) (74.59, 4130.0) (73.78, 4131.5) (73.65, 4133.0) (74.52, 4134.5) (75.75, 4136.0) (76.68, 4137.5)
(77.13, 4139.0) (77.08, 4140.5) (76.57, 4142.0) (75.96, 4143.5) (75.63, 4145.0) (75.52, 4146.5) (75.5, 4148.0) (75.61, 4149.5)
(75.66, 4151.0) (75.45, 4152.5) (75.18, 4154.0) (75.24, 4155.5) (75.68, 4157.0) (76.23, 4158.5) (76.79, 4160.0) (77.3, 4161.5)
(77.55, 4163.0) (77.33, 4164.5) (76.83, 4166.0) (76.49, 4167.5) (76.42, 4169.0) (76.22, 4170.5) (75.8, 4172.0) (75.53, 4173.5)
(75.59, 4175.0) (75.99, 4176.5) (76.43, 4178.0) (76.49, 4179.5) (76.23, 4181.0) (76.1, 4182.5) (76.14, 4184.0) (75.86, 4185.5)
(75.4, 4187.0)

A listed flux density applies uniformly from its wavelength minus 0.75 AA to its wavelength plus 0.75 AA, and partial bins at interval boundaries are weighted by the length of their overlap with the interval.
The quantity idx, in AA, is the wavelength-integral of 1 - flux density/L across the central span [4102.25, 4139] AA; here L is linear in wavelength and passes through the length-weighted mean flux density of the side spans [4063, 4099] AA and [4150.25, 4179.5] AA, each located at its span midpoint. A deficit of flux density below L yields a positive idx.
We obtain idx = 1.0 AA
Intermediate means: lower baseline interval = 72.3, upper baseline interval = 76.2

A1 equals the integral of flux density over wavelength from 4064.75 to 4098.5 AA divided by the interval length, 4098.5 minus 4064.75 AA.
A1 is 72.4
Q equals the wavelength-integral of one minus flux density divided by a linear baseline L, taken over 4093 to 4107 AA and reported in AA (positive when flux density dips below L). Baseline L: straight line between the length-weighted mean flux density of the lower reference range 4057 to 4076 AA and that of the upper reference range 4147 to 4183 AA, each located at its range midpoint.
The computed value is 2.7 AA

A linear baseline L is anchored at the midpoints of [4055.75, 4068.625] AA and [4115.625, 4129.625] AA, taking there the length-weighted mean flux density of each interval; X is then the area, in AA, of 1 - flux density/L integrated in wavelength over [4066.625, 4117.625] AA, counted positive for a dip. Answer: 3.5 AA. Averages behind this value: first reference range 74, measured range 69.5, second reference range 75.4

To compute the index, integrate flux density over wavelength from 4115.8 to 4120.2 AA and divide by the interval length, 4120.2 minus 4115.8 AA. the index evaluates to 74.6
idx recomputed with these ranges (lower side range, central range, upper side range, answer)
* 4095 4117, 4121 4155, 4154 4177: -2.3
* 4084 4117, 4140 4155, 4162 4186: -0.6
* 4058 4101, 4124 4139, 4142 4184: -0.2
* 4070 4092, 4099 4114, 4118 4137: 2.3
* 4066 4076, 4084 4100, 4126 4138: 1.0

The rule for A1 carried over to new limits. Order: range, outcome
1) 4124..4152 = 75.7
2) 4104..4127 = 72.1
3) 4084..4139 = 70.5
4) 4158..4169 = 76.9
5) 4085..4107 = 64.9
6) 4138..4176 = 76.2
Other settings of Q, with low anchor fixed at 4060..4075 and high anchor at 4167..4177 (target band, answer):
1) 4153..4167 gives -0.1 AA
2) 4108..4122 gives 0.3 AA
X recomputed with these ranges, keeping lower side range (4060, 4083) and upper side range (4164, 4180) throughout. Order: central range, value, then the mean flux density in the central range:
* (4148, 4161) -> 0.0 AA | 75.7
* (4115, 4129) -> -0.1 AA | 75.4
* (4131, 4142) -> 0.0 AA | 75.6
